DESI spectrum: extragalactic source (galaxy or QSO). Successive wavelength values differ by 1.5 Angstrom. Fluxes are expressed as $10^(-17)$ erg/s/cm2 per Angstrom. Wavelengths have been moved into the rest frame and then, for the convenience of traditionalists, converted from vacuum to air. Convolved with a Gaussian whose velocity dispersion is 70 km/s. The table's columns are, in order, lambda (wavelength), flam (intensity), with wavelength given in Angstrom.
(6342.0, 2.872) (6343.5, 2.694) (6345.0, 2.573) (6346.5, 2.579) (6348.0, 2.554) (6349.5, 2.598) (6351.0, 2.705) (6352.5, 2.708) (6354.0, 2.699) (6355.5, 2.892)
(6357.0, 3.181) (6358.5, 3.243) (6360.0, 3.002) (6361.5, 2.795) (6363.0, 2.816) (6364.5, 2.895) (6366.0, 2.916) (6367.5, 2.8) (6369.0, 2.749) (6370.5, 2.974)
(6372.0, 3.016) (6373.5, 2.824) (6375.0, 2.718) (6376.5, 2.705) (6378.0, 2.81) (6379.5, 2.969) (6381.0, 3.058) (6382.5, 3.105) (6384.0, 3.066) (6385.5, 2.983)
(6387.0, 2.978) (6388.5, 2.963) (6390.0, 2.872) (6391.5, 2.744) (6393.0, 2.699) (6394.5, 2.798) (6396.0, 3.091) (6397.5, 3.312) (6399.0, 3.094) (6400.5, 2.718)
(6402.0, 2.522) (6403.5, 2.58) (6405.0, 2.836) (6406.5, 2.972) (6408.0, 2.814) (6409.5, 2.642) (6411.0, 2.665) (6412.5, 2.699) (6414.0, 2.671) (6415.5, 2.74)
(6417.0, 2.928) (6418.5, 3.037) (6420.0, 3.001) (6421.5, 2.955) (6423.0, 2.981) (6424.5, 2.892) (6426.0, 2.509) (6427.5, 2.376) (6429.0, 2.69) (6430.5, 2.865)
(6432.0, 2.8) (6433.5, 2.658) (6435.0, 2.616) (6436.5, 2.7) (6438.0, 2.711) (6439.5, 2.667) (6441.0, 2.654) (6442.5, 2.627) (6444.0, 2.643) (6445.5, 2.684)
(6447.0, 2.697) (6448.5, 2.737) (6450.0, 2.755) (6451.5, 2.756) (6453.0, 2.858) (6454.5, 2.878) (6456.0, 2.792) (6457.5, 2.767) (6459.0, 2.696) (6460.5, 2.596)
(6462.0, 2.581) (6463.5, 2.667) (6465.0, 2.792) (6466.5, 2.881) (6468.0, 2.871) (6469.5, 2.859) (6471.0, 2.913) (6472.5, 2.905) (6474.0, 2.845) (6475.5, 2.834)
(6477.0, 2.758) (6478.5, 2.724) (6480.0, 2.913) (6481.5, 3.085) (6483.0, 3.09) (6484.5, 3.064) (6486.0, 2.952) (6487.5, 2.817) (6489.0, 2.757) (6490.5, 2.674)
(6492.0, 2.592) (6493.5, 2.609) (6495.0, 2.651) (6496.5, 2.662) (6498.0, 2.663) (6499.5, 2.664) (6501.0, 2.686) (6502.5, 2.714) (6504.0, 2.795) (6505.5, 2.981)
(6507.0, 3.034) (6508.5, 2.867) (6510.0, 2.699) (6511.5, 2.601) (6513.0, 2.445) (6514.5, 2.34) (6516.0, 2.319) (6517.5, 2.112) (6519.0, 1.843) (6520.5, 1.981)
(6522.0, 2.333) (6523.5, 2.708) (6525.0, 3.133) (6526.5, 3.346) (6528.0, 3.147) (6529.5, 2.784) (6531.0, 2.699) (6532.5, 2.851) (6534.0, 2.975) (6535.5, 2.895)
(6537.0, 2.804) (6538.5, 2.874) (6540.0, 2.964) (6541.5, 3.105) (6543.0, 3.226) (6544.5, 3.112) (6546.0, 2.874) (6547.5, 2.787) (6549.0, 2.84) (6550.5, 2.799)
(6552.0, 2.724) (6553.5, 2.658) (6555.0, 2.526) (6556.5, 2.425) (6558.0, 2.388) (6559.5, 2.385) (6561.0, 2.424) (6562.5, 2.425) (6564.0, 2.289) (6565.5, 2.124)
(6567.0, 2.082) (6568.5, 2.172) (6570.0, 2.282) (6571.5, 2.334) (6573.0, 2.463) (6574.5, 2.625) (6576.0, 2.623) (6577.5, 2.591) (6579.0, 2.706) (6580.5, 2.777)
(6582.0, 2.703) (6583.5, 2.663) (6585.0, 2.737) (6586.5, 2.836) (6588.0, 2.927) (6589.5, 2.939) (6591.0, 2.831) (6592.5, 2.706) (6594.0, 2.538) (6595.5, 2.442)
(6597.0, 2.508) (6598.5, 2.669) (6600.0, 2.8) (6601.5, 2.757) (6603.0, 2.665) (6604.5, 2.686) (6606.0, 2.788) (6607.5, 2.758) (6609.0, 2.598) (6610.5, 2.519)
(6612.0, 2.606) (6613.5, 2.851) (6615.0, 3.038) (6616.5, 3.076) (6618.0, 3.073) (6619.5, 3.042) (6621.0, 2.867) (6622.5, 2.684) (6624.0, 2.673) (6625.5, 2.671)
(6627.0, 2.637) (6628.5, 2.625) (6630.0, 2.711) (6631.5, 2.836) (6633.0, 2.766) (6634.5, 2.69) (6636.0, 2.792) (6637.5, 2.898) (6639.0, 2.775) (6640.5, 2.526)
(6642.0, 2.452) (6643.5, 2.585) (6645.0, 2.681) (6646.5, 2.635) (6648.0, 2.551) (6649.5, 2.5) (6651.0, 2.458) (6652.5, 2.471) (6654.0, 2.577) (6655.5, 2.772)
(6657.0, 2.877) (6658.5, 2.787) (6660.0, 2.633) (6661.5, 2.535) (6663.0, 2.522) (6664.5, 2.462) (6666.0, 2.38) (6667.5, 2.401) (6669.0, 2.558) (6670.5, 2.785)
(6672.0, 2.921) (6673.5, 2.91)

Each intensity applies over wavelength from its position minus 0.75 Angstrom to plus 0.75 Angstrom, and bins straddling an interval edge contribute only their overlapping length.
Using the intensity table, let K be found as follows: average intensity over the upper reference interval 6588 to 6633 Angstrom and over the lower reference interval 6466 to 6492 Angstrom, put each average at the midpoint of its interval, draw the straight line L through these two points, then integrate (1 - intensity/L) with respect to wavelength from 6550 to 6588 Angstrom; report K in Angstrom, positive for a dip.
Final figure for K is 3.68 Angstrom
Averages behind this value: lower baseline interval 2.87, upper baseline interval 2.75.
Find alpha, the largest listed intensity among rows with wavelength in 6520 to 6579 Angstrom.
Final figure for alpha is 3.346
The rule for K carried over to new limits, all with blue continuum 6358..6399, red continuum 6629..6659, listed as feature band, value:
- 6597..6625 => -0.8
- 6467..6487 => -0.6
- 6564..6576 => 1.8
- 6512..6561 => 1.3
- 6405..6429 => 0.8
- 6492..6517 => 1.2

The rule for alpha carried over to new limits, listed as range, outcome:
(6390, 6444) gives 3.312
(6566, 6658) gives 3.076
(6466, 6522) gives 3.09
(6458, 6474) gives 2.913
